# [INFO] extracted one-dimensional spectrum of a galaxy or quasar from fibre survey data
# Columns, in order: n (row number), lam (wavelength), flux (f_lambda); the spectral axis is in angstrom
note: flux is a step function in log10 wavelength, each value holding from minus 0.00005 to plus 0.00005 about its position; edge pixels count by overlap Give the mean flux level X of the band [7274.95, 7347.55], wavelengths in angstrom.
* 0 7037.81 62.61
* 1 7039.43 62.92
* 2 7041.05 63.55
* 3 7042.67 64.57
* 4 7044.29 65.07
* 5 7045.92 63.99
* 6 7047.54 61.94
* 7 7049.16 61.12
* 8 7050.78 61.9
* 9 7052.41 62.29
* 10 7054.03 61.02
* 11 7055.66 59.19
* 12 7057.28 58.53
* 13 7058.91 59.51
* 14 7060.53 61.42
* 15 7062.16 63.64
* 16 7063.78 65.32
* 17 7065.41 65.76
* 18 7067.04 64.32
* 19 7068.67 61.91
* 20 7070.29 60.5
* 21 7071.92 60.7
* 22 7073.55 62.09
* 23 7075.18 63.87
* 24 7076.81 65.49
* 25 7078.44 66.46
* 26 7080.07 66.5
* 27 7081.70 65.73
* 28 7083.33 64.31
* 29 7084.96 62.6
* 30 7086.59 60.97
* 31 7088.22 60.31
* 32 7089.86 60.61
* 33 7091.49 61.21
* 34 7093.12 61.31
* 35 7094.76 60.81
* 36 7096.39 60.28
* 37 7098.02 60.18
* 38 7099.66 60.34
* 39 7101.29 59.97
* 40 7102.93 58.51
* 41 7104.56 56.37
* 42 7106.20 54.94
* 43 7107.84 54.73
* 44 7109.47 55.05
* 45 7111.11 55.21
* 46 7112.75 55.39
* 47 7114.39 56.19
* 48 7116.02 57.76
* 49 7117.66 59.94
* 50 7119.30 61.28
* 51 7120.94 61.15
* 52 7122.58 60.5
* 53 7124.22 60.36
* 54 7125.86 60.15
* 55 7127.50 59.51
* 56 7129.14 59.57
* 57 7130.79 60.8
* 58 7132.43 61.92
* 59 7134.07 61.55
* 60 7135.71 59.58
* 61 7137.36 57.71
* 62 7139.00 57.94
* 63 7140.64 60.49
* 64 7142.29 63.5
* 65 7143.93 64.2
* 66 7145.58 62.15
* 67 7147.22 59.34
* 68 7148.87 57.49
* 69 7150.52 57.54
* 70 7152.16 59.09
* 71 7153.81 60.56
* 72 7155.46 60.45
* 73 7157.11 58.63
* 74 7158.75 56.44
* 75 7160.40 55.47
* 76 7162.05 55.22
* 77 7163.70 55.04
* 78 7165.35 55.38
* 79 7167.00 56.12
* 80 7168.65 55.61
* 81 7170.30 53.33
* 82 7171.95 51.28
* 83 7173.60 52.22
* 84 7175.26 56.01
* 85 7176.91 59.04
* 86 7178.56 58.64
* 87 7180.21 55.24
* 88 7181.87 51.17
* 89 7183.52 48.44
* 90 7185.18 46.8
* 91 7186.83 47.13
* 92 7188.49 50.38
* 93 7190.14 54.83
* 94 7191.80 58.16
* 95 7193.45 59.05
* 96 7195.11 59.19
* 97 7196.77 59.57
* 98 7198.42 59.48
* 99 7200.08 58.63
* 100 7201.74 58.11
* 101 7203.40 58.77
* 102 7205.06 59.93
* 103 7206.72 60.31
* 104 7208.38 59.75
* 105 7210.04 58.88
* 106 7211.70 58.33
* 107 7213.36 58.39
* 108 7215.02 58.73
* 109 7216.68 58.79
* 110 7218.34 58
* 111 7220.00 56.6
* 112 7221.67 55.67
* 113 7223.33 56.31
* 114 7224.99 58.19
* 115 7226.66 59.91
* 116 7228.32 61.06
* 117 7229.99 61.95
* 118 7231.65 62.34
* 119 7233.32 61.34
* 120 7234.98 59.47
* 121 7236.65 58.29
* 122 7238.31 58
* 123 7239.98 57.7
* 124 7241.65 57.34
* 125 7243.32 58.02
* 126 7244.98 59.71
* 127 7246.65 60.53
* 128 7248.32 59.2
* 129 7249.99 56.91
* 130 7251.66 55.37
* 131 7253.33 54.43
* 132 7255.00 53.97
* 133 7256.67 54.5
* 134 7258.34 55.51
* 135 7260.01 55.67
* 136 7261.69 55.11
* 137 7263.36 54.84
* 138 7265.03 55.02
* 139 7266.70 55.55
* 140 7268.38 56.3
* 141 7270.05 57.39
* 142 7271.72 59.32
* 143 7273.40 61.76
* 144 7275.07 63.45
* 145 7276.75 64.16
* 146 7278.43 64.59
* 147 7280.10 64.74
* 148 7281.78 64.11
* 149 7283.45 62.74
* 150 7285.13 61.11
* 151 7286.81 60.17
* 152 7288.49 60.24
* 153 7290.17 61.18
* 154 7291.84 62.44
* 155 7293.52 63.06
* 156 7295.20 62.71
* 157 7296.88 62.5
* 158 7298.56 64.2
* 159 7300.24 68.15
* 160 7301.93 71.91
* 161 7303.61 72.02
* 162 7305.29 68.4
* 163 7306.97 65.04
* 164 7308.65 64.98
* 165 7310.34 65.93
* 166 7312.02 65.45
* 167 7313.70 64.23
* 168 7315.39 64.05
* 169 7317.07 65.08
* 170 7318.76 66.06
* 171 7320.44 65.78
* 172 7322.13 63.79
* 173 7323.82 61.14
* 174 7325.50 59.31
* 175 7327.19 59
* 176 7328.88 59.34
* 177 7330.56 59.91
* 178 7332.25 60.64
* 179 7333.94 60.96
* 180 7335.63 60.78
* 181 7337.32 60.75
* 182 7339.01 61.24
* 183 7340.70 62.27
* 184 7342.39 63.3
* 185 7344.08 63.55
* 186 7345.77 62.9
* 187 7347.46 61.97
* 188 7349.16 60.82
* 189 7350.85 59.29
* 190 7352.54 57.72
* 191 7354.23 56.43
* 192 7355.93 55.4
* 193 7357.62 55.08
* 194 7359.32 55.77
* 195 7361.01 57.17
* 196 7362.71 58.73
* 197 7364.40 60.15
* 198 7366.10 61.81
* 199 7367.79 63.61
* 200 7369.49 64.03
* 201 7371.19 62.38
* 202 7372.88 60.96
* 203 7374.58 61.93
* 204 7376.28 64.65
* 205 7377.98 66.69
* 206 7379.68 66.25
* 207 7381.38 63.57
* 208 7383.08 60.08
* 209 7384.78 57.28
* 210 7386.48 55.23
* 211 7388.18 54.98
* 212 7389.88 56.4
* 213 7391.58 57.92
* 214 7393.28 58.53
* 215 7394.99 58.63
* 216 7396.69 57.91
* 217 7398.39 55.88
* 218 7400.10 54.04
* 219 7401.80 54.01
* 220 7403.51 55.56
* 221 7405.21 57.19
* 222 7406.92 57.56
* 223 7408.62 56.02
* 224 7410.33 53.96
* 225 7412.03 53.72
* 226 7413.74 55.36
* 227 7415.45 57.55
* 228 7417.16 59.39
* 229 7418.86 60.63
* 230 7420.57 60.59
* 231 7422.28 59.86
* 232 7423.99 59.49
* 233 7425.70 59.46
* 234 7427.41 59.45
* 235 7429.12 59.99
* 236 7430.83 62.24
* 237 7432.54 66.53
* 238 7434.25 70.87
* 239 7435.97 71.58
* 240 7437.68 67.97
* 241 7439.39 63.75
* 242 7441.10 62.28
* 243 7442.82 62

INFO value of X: 63.4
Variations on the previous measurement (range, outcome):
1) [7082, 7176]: 58.7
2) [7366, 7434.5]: 59.4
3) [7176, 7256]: 57.4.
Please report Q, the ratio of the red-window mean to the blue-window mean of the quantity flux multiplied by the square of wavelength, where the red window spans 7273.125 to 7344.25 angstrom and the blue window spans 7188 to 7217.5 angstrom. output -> 1.12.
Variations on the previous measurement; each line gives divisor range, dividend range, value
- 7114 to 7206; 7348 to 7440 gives 1.11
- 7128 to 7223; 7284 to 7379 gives 1.13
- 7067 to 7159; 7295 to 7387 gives 1.10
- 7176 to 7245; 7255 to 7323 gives 1.11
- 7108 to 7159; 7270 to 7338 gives 1.12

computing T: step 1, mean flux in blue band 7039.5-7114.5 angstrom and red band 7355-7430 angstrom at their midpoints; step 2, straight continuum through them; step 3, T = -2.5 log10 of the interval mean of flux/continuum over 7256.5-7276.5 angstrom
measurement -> 0.04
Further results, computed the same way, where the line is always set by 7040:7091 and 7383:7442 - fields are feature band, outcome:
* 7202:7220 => 0.043 mag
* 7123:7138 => 0.034 mag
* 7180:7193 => 0.192 mag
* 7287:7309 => -0.081 mag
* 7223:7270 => 0.060 mag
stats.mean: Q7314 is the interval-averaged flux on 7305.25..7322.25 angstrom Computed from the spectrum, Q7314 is 65.3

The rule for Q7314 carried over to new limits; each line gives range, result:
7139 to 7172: 58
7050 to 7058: 60.6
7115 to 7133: 60.2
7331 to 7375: 60.3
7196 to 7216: 59.1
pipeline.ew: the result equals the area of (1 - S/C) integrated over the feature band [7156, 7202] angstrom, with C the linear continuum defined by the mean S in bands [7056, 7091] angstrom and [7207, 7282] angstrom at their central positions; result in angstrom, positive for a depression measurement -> 3.8 angstrom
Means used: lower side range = 62.8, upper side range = 58.5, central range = 55.2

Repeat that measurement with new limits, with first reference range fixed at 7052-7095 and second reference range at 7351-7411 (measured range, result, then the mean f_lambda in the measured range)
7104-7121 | 1.4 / 56.9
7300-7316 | -2.0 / 67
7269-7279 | -0.3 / 61.6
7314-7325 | -0.9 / 64.1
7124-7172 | 2.3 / 58.6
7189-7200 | 0.5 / 58.2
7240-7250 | 0.3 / 58.7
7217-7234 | 0.4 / 59.1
